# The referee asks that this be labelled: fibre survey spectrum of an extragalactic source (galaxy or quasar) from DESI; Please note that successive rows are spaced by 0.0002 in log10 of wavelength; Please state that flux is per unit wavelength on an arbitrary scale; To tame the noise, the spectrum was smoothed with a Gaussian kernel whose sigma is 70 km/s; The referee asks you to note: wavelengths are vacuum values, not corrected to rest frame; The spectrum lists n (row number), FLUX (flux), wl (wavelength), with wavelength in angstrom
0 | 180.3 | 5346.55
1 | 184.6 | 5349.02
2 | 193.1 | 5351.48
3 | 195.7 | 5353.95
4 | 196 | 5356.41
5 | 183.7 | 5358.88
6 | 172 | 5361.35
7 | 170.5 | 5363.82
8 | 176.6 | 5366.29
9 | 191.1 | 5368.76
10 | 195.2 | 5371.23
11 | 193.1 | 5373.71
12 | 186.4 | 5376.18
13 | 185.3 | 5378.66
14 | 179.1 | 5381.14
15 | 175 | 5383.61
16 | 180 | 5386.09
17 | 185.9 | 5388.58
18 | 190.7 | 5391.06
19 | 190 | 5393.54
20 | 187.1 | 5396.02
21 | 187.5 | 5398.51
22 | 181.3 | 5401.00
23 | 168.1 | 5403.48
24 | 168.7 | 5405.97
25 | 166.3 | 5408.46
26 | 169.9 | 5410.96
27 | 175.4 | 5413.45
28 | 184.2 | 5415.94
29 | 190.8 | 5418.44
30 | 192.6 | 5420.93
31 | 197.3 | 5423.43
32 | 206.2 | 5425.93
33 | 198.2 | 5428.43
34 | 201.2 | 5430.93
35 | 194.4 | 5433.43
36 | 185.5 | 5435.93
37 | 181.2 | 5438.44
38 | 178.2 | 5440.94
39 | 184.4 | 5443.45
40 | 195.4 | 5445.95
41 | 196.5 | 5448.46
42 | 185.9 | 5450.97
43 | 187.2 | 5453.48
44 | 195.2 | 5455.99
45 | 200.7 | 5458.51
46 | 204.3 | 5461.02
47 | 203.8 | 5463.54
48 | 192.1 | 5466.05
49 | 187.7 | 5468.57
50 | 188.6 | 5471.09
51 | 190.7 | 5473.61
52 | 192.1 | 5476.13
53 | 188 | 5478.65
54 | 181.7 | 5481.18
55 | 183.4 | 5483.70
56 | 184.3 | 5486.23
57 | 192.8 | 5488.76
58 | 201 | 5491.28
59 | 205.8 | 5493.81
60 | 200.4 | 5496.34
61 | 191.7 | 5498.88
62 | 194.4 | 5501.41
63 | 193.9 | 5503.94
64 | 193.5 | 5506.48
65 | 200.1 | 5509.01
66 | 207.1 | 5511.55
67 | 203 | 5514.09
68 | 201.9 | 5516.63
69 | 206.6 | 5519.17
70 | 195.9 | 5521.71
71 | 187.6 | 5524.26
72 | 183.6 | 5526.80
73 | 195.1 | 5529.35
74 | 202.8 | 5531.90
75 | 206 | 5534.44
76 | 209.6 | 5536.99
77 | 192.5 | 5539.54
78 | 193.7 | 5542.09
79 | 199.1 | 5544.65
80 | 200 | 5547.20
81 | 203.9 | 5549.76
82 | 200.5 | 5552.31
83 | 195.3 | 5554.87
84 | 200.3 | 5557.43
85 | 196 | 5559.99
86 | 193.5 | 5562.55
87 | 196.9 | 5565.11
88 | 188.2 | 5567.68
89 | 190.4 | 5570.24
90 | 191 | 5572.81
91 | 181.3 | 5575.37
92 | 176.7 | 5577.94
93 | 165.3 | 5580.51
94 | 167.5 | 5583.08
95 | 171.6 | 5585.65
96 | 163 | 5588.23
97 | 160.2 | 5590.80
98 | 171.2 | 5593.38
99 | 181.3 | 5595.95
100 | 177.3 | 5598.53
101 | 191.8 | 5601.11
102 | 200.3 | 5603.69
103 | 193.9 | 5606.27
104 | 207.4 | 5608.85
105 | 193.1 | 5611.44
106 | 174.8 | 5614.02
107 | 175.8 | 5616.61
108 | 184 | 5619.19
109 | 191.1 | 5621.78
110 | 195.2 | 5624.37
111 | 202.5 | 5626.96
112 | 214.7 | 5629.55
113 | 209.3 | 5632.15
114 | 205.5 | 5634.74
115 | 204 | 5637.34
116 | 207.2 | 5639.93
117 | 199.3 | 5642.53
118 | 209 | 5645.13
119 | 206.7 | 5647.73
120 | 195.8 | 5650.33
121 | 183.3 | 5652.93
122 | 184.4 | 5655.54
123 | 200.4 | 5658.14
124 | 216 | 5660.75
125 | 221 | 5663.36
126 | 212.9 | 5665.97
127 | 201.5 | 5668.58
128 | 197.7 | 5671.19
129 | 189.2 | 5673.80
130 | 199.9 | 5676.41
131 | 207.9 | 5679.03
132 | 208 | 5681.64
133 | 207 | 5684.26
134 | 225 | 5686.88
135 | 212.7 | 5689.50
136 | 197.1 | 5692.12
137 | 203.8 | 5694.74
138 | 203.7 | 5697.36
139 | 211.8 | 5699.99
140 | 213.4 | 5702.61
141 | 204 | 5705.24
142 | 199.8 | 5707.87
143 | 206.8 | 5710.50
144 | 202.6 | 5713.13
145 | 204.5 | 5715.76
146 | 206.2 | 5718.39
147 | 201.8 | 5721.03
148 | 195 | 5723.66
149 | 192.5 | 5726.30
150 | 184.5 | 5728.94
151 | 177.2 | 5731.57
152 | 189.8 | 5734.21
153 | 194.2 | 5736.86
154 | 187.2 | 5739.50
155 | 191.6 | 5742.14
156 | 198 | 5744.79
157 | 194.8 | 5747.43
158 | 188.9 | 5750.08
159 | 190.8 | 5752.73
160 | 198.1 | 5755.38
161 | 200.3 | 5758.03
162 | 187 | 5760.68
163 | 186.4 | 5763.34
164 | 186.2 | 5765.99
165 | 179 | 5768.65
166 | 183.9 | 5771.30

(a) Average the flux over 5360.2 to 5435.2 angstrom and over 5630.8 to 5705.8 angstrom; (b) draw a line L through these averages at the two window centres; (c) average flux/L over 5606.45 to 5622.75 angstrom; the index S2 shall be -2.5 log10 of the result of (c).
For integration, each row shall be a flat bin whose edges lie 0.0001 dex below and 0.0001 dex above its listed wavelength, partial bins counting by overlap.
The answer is 0.07 mag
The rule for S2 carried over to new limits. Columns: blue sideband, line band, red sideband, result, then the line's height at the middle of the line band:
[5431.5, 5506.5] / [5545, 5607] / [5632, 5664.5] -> 0.07 mag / 198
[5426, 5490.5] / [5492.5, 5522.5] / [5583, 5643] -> -0.05 mag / 191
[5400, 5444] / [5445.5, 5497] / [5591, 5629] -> -0.04 mag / 186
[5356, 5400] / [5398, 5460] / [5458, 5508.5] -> 0.01 mag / 189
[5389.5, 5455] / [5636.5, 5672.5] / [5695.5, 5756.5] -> -0.04 mag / 195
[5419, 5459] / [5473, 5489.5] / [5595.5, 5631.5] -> 0.03 mag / 192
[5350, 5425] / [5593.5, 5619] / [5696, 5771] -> 0.02 mag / 191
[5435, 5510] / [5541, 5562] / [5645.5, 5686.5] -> -0.01 mag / 196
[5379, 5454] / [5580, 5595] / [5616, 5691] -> 0.18 mag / 198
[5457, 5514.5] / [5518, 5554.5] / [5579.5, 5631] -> -0.04 mag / 190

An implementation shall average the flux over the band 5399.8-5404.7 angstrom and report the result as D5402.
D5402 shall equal 175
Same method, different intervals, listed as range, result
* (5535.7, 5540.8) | 201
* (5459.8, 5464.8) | 204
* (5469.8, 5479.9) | 190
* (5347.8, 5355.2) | 191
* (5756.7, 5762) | 194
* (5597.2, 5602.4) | 184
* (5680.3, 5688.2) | 213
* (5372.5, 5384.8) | 184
